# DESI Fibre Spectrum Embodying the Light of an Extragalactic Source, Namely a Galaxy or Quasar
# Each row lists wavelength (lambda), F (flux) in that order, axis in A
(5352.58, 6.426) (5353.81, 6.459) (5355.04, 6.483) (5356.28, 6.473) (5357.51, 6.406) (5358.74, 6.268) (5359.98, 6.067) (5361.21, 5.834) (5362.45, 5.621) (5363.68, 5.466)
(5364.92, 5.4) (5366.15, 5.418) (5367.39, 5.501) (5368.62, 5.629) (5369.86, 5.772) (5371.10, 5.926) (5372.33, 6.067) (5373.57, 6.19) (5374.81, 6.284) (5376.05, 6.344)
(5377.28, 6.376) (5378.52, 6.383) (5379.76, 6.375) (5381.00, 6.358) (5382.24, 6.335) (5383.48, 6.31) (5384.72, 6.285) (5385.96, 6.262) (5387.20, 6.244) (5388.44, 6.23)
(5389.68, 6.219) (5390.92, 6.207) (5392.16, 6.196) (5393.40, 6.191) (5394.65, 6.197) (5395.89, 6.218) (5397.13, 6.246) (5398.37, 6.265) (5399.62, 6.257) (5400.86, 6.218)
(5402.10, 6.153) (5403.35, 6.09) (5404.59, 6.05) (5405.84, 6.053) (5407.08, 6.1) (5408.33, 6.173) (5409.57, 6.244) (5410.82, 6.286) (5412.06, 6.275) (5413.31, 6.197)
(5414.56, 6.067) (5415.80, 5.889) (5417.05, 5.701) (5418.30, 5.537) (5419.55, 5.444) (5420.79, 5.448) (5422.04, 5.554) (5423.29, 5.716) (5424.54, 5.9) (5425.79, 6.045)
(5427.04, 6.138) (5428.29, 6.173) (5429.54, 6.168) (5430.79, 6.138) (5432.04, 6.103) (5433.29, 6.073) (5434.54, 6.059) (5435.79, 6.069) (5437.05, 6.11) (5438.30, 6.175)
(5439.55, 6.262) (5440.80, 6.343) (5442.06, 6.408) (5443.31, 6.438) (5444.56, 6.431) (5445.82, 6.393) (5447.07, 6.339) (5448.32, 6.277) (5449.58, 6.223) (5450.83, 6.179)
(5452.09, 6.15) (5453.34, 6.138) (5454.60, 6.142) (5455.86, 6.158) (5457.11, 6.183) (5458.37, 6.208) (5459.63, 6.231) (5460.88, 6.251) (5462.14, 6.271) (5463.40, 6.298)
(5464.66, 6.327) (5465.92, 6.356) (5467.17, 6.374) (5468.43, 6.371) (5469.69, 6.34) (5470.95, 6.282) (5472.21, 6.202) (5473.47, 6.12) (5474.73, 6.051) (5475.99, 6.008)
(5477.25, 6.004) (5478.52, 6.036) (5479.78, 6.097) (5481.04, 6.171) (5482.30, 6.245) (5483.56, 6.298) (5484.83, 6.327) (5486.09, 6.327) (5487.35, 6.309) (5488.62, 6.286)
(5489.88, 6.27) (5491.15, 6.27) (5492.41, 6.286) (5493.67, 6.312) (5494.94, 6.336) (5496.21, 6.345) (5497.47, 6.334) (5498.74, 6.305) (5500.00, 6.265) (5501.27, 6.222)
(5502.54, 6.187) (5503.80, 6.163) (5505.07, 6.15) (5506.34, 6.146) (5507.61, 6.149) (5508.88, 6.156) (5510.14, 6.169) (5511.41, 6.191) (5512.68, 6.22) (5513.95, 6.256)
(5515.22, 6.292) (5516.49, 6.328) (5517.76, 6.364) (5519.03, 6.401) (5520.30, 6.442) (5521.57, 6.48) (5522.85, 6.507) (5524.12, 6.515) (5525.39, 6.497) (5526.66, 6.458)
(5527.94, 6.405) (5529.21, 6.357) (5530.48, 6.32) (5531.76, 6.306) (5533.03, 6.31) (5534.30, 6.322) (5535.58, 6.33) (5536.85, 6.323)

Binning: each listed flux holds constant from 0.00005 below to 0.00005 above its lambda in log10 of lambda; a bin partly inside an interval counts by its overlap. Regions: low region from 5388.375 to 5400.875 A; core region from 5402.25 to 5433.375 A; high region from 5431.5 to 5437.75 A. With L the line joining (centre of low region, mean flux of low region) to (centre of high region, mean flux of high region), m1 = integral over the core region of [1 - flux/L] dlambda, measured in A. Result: 0.8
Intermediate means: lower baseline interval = 6.22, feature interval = 5.98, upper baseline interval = 6.08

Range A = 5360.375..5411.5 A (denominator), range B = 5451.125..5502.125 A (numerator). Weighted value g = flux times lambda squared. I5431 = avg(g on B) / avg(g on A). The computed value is 1.06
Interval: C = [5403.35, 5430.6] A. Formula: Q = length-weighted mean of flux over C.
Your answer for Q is 5.97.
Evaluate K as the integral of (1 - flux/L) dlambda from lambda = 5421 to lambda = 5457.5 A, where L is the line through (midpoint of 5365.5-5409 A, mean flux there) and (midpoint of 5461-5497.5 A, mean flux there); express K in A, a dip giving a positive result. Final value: 0.3 A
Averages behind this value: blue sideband 6.15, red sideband 6.25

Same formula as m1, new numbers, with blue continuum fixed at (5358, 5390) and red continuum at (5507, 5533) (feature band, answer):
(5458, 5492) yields 0.1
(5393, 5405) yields -0.2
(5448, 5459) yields 0.0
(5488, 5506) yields 0.1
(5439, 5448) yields -0.3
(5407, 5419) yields 0.2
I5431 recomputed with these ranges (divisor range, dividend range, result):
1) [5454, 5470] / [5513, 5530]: 1.04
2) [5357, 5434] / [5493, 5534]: 1.09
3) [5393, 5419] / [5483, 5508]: 1.06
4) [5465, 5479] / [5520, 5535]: 1.05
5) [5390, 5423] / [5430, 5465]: 1.05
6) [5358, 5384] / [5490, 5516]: 1.09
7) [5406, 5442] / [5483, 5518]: 1.07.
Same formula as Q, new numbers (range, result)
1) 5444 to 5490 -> 6.23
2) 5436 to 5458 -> 6.25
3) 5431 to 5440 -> 6.12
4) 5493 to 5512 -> 6.23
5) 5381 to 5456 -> 6.13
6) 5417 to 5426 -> 5.65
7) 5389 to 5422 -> 6.07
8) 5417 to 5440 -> 5.94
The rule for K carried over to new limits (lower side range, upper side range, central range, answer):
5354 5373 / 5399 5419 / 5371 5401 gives -1.3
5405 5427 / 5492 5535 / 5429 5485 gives -1.2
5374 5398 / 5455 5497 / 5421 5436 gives 0.6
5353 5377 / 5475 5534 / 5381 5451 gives -0.4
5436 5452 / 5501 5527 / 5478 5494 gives 0.1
